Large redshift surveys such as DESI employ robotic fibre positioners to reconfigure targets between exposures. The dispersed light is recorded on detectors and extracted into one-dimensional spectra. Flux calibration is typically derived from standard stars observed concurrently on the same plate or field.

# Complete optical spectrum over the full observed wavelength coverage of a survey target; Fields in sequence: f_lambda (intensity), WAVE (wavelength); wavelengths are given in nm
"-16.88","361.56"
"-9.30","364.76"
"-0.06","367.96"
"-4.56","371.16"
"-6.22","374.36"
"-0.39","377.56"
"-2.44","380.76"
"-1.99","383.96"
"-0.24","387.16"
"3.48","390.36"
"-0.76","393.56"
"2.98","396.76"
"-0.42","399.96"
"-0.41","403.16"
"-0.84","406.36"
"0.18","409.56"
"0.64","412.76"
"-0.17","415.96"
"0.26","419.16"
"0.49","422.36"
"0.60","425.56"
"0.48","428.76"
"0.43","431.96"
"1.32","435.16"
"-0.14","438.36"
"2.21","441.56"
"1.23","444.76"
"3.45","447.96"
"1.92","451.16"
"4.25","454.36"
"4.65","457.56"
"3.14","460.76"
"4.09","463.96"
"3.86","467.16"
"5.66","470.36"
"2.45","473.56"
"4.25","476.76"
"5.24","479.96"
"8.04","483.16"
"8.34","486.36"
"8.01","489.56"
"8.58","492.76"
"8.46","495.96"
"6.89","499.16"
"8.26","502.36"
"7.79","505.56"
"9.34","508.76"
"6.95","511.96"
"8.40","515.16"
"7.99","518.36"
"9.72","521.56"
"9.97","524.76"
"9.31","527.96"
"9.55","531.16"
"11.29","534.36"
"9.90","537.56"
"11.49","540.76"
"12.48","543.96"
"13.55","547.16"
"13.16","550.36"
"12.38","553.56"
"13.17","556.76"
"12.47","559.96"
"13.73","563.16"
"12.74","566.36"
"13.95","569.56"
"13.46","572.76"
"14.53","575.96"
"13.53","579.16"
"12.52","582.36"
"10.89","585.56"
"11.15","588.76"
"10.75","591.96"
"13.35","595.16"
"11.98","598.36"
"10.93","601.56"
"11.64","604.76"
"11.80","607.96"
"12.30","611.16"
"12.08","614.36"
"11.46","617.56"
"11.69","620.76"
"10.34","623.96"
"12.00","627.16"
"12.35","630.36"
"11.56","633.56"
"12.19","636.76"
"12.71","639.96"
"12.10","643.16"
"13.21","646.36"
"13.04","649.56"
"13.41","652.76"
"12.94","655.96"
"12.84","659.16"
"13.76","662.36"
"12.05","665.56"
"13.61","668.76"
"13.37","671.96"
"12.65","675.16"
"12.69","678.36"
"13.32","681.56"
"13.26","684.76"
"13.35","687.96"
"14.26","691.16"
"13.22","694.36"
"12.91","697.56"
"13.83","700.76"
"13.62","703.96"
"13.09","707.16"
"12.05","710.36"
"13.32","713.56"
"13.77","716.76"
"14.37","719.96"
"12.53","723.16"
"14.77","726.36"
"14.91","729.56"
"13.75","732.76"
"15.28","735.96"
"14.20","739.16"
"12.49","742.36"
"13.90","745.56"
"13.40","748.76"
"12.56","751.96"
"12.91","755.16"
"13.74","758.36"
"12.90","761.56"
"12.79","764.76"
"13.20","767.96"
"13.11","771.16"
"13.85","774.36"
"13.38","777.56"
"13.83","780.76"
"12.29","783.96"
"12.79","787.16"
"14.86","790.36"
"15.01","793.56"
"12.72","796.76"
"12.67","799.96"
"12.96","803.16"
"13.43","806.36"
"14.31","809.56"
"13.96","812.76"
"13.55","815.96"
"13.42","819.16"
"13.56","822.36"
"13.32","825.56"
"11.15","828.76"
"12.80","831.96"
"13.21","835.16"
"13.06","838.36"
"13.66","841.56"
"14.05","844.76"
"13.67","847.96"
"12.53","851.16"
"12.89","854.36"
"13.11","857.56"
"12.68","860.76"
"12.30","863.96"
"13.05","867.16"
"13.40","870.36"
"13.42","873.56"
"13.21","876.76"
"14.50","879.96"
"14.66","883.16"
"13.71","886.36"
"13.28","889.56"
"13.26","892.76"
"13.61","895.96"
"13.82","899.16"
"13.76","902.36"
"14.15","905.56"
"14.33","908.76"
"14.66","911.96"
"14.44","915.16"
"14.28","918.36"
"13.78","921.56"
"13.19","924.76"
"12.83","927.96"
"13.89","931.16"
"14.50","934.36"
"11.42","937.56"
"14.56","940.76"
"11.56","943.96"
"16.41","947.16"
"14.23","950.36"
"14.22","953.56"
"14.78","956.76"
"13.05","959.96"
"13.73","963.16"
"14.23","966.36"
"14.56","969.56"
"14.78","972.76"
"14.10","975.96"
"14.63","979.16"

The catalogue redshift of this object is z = 0.21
